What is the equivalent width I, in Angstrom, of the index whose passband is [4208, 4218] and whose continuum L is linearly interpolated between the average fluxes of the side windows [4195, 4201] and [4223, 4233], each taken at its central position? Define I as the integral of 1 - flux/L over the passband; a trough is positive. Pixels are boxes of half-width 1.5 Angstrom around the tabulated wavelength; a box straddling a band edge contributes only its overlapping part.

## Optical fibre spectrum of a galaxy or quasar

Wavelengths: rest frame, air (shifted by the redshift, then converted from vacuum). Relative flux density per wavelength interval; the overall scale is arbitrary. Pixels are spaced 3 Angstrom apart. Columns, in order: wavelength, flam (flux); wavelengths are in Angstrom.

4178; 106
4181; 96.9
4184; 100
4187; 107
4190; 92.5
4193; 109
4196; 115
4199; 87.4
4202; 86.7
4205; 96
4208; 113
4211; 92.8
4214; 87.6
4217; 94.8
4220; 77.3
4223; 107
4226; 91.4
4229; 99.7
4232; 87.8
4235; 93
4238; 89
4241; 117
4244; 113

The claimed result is 0.2 Angstrom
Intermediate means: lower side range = 98.8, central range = 94.8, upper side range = 95.3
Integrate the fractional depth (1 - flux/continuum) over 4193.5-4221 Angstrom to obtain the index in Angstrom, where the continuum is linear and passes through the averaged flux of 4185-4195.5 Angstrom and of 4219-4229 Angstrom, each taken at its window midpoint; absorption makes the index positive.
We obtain 1.0 Angstrom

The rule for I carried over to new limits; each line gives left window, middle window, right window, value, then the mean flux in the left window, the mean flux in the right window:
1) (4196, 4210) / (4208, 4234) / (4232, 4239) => 0.1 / 97.7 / 90.5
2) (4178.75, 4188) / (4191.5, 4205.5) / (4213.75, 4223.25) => -0.3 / 101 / 90.2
